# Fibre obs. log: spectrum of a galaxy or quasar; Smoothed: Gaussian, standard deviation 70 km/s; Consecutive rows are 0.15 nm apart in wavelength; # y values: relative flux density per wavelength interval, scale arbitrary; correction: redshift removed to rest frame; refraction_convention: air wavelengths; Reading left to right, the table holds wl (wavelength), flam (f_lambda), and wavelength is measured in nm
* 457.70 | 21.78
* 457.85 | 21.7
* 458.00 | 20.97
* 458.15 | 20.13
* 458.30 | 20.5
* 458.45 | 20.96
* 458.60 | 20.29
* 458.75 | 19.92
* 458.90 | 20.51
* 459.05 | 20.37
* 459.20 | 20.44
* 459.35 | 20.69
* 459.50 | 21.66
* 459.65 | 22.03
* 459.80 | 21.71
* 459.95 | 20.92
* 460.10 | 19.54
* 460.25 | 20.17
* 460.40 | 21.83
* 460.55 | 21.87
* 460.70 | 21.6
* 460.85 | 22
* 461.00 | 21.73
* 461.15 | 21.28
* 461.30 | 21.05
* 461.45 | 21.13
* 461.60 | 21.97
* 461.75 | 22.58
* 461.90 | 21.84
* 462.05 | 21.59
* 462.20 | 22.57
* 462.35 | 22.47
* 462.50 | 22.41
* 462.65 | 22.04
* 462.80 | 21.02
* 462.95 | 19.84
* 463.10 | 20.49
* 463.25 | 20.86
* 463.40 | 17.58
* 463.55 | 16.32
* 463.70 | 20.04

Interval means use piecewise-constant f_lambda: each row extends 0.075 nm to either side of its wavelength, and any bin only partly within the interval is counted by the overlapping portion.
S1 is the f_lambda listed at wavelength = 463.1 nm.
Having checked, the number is 20.49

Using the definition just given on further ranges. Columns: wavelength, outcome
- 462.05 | 21.59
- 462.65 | 22.04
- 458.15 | 20.13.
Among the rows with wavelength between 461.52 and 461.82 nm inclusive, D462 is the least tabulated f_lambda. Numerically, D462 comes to 21.97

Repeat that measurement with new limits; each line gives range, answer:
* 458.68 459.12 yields 19.92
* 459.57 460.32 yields 19.54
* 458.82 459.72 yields 20.37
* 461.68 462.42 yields 21.59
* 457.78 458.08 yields 20.97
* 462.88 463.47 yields 17.58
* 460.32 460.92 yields 21.6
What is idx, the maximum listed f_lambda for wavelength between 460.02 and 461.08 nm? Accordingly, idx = 22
